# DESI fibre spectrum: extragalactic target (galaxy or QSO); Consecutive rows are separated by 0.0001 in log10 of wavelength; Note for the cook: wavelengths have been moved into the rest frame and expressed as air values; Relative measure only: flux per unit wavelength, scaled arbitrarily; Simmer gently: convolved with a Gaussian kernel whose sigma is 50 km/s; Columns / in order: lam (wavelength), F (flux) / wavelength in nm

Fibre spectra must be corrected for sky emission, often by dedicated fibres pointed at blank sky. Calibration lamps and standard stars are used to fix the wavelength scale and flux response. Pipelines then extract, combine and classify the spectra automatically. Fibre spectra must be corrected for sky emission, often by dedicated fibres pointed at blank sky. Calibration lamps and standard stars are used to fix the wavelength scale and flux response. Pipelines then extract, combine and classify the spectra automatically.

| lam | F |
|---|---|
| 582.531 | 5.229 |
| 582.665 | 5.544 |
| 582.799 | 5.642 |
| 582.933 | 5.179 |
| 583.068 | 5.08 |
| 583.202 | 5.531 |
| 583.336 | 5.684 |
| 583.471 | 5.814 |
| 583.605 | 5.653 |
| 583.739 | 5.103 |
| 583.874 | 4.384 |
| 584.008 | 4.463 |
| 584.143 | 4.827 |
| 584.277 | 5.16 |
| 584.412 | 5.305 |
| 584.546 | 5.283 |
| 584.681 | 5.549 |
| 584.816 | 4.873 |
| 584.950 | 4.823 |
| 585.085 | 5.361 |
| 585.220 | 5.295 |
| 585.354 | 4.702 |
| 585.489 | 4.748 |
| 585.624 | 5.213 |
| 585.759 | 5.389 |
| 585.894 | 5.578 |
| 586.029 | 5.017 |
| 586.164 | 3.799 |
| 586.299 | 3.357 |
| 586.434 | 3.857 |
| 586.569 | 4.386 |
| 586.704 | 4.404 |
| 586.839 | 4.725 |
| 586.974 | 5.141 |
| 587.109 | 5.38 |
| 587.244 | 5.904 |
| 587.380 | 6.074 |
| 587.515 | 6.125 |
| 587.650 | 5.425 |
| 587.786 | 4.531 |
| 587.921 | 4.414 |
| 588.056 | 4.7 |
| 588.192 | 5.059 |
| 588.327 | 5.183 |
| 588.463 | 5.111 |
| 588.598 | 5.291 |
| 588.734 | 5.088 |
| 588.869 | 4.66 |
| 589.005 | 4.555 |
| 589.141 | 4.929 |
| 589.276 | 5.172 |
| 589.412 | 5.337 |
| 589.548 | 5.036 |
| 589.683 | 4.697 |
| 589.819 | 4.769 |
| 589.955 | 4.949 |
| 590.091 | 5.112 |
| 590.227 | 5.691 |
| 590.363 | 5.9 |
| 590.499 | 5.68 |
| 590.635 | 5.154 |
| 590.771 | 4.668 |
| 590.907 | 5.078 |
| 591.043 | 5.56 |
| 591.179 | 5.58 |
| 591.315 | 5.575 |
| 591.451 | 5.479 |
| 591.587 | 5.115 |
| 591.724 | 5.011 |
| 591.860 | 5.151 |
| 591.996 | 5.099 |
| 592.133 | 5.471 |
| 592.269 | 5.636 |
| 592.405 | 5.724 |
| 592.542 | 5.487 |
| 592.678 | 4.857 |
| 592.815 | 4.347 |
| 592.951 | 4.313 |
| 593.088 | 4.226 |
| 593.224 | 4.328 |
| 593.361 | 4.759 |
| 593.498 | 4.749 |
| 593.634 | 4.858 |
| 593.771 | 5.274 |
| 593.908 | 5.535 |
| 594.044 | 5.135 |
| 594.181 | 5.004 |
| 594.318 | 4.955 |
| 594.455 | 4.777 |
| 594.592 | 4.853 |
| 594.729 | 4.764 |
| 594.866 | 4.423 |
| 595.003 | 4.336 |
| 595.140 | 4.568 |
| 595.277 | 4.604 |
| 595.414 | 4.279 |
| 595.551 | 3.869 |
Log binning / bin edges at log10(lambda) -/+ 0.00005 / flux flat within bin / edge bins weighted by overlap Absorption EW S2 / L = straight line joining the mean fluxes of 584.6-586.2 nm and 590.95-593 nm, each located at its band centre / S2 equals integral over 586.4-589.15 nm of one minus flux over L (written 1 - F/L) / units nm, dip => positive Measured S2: 0.06 nm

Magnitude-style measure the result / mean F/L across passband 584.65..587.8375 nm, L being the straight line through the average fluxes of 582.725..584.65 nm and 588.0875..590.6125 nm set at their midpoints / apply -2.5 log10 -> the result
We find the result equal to 0.04 mag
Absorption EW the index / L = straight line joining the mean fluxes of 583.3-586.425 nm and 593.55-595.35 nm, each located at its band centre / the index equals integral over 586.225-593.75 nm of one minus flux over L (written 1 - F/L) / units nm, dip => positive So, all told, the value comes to -0.18 nm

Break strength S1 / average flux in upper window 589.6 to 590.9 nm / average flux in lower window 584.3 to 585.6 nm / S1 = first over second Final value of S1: 1.0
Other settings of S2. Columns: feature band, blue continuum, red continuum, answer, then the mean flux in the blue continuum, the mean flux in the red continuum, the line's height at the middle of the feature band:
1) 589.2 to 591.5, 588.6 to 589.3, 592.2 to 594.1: -0.16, 4.9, 4.95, 4.92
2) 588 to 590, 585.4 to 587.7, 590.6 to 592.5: 0.06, 4.97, 5.31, 5.14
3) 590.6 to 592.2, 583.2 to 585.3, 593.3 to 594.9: -0.08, 5.18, 4.93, 5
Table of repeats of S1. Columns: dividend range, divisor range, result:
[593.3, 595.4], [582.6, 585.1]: 0.92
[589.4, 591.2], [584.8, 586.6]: 1.10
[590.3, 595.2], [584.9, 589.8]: 1.02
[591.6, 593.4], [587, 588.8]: 0.95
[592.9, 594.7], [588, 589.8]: 0.97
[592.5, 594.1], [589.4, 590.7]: 0.92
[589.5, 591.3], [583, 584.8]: 1.01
